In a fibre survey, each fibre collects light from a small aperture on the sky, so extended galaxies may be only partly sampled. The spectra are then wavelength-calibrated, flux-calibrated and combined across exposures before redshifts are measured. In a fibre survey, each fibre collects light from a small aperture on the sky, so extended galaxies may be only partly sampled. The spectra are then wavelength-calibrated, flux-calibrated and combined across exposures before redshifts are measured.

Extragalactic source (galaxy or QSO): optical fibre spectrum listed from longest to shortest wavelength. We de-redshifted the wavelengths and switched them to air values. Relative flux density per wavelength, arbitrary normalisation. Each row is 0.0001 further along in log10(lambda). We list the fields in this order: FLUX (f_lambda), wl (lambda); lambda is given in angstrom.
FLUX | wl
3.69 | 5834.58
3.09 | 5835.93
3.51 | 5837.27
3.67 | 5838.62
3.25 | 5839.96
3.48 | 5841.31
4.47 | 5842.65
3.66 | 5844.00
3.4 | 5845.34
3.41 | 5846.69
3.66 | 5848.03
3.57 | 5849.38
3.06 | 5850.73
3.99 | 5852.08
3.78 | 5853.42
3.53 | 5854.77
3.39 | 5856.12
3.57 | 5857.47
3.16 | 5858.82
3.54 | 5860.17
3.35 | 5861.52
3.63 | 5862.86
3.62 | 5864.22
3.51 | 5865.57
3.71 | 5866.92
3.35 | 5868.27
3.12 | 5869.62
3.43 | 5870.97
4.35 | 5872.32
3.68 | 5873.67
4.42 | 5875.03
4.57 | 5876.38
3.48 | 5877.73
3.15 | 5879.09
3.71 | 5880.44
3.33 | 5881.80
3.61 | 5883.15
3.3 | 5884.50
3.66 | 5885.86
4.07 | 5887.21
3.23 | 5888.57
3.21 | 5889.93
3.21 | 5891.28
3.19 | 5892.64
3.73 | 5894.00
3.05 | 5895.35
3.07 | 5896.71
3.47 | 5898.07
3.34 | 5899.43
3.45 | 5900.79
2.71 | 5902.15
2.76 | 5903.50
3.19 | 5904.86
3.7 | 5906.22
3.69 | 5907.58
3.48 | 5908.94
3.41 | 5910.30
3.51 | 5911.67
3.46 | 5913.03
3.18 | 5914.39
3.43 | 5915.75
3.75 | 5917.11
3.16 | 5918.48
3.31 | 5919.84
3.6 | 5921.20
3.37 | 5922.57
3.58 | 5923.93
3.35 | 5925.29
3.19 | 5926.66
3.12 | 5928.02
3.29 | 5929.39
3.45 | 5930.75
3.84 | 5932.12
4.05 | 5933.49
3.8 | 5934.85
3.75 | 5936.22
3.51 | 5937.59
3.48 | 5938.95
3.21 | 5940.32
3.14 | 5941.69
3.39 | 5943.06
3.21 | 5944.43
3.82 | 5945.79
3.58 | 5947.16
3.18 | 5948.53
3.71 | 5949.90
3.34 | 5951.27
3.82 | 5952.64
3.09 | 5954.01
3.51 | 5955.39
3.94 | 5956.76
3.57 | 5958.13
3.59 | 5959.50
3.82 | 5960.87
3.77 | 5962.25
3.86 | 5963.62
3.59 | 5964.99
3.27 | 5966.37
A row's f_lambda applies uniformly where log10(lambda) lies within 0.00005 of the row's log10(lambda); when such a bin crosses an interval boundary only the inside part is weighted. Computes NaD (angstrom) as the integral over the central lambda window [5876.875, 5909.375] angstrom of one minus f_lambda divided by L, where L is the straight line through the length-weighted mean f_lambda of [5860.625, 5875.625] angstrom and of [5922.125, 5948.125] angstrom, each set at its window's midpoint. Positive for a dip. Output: 1.93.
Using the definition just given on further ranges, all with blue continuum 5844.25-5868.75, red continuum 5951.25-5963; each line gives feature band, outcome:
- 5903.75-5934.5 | 1.1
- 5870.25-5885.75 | -0.8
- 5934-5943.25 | 0.3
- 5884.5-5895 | 0.3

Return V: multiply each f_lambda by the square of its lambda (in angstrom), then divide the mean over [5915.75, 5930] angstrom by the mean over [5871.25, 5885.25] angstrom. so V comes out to 0.91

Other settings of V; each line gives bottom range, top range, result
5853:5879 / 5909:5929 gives 0.95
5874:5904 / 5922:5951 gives 1.02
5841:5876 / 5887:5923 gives 0.94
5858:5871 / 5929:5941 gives 1.07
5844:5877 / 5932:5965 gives 1.02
